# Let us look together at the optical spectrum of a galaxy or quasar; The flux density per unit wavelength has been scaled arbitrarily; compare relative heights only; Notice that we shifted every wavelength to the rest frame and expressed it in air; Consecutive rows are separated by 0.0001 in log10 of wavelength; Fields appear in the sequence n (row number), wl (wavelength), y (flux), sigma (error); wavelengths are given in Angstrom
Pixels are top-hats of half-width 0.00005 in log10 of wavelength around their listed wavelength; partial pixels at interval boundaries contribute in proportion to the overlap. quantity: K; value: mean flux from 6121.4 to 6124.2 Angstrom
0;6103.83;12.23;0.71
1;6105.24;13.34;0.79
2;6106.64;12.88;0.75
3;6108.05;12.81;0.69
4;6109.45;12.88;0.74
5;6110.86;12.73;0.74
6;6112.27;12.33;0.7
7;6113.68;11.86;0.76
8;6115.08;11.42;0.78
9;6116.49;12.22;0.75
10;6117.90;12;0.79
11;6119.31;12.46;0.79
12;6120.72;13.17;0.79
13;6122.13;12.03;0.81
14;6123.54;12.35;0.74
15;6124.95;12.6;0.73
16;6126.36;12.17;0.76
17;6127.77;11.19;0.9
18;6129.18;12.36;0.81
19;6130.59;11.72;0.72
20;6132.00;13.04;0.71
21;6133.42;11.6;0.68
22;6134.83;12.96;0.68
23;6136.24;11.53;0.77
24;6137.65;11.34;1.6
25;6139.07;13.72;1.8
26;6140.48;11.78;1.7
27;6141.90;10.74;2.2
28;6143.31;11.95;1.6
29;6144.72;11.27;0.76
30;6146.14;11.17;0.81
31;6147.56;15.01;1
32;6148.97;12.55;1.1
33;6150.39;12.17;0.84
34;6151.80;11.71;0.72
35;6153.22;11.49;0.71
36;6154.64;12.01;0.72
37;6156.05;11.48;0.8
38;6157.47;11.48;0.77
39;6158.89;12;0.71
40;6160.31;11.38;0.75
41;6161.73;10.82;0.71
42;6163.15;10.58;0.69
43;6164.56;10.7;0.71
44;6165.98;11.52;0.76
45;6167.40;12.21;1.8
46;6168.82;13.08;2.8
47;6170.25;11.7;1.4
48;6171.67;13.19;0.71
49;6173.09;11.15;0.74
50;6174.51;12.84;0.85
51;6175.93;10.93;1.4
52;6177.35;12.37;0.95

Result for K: 12.2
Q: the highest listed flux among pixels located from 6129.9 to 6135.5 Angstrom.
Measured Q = 13.04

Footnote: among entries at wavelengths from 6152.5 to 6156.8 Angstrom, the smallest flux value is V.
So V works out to 11.48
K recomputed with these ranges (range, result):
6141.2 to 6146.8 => 11.3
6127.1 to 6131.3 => 11.8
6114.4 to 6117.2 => 11.8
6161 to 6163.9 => 10.7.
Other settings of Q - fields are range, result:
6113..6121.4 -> 13.17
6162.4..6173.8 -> 13.19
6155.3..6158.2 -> 11.48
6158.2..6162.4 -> 12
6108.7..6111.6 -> 12.88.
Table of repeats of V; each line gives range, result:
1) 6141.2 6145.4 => 10.74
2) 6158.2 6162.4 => 10.82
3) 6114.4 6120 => 11.42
